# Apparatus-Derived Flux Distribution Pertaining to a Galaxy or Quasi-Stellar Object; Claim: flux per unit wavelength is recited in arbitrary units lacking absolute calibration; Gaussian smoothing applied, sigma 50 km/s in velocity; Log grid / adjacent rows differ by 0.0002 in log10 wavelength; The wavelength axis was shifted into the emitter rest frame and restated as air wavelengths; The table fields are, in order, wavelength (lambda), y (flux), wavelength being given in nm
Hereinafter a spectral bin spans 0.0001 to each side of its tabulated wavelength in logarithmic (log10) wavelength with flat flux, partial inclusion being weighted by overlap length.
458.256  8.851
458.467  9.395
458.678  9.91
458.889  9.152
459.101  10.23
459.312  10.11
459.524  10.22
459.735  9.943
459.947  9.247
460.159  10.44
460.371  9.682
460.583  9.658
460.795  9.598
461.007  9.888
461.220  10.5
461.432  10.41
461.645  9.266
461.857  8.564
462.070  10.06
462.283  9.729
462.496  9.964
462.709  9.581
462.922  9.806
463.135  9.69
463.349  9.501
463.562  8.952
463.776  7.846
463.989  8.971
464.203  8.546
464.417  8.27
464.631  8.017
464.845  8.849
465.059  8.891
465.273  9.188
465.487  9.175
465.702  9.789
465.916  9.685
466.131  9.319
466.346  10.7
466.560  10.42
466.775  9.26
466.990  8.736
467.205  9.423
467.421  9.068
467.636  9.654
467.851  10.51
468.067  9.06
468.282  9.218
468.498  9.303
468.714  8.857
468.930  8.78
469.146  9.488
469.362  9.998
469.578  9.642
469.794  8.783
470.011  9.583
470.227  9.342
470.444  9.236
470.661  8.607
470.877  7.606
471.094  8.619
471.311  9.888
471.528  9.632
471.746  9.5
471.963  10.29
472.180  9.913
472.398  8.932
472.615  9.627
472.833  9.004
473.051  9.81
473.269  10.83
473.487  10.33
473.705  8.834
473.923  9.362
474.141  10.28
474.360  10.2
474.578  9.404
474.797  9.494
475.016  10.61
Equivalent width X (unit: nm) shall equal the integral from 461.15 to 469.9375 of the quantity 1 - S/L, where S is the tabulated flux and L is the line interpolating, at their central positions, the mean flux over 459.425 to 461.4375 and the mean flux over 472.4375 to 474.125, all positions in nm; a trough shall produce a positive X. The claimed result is 0.438 nm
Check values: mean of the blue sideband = 9.94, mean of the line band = 9.35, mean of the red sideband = 9.69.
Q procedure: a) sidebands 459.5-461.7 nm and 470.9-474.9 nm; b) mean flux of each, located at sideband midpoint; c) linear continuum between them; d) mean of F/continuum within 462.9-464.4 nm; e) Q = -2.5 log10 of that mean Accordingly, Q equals 0.10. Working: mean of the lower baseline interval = 9.9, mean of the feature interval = 8.95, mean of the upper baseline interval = 9.62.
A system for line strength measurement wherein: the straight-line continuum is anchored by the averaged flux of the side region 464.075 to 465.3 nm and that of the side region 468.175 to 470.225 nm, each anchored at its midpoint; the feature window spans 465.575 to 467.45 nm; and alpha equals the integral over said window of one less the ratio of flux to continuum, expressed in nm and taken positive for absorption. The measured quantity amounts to -0.16 nm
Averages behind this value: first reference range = 8.59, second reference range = 9.3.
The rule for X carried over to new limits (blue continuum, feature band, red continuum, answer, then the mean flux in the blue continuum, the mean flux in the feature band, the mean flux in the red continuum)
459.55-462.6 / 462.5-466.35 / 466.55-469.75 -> 0.186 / 9.79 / 9.13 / 9.38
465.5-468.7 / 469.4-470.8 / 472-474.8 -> 0.062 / 9.55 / 9.21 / 9.72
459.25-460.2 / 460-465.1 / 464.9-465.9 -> 0.139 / 9.95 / 9.36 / 9.28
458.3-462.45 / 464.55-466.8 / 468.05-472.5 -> 0.020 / 9.78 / 9.41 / 9.26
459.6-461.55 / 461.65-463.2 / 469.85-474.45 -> 0.040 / 9.93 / 9.61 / 9.48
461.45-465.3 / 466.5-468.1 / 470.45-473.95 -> -0.044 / 9.12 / 9.51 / 9.42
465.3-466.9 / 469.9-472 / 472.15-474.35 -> 0.112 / 9.73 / 9.19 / 9.71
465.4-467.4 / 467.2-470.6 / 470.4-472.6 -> 0.022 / 9.59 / 9.36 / 9.24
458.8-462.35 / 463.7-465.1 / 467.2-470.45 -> 0.164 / 9.81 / 8.48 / 9.37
